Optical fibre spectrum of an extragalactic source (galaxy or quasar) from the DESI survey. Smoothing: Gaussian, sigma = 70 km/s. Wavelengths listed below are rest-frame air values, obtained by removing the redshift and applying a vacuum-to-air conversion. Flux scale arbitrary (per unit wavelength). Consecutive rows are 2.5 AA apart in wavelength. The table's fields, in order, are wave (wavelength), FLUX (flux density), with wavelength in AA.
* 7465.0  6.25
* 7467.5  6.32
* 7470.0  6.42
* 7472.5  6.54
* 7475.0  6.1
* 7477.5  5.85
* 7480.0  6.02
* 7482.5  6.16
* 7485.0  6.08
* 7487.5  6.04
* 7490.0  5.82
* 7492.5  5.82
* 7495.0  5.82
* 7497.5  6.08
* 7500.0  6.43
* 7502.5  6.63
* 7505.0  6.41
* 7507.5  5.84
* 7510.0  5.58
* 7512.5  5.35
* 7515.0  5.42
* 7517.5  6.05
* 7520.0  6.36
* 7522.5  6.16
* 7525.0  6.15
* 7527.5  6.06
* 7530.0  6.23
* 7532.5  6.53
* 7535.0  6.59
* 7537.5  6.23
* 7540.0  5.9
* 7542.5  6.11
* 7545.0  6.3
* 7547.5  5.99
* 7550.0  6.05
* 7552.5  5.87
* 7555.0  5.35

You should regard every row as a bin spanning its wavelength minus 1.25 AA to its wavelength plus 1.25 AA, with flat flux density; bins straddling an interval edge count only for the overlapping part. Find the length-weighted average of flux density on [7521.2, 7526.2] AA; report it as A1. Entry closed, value 6.16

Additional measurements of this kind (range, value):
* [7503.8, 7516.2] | 5.72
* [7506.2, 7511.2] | 5.72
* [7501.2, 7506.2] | 6.52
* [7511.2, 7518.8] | 5.61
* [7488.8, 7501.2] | 5.99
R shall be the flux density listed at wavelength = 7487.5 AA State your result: 6.04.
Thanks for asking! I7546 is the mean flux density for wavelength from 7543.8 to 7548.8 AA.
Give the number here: 6.14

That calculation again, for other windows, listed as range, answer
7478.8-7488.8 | 6.07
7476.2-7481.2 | 5.94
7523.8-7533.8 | 6.24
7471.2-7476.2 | 6.32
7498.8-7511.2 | 6.18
